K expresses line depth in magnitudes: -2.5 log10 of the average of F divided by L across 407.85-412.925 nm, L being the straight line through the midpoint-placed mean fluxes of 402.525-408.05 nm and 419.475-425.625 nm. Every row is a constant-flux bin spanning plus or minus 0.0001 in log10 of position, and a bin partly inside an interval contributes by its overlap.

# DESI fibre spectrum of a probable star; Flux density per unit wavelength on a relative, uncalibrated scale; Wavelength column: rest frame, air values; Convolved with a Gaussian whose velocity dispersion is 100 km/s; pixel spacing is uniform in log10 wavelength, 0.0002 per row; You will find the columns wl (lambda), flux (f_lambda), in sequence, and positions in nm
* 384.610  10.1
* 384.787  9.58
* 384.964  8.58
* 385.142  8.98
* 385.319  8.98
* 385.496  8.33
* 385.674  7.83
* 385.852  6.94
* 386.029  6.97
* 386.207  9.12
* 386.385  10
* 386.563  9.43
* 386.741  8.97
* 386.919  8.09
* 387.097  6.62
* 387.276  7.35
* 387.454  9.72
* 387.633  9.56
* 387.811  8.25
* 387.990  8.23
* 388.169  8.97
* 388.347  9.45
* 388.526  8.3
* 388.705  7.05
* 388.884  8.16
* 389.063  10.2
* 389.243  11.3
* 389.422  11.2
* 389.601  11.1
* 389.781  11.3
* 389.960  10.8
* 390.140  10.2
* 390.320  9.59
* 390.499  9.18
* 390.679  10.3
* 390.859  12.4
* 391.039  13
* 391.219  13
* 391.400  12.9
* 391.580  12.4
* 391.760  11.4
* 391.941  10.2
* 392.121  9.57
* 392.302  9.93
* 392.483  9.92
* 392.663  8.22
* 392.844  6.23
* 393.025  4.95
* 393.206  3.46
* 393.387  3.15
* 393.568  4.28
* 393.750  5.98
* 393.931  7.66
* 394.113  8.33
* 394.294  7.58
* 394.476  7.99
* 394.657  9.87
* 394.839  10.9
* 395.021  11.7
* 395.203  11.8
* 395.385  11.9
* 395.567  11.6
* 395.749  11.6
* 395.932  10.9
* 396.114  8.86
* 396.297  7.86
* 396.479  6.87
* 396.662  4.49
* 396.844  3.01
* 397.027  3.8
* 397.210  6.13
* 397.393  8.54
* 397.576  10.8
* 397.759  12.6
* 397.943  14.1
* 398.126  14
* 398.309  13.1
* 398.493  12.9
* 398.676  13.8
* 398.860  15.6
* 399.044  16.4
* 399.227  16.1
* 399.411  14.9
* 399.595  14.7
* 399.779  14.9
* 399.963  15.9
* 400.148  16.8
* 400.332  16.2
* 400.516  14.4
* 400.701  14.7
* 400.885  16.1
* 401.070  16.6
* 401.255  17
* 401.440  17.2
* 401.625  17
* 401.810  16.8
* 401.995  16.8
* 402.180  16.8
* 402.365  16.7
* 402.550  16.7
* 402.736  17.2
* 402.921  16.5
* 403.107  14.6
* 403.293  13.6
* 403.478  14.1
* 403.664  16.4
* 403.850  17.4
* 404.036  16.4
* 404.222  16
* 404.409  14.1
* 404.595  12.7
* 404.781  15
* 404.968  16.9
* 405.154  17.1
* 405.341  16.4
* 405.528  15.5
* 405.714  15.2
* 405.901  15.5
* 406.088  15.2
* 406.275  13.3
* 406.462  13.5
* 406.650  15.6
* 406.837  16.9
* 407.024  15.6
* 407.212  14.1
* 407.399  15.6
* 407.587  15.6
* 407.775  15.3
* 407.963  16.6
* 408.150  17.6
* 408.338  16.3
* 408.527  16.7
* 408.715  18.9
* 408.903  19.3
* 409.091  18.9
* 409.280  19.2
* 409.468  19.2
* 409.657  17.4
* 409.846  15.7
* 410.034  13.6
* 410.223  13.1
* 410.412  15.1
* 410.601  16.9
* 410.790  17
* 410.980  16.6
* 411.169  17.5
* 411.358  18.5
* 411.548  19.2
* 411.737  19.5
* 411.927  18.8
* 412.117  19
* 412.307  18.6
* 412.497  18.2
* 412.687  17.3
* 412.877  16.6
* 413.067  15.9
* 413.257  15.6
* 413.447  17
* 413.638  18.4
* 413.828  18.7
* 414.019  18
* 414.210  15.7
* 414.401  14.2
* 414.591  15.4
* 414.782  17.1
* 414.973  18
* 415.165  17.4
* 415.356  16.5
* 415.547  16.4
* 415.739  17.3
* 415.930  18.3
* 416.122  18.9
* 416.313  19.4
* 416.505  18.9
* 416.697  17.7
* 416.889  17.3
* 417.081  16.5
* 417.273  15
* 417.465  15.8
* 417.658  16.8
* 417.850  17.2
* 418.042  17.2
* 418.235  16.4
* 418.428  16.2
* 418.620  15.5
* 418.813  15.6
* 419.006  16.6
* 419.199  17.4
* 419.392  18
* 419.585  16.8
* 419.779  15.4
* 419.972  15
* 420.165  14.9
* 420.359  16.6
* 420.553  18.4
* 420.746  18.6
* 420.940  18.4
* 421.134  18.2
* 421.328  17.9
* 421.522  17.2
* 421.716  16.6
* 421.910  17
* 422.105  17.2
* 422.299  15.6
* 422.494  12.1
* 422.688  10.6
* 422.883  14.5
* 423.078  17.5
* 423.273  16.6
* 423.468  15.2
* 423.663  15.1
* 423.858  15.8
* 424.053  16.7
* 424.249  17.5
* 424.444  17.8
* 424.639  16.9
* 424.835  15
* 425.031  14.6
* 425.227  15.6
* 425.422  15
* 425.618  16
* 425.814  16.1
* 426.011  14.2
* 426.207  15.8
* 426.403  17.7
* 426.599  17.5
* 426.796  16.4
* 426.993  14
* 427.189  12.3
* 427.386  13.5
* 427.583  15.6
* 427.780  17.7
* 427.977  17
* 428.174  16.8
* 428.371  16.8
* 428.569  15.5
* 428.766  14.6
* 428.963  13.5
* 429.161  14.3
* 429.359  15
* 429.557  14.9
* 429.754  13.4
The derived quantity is -0.12 mag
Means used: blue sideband 15.5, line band 17.5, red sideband 16.1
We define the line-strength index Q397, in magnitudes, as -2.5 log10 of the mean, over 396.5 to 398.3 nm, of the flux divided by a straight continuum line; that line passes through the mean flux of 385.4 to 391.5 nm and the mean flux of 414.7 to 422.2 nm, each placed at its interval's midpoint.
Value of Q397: 0.33 mag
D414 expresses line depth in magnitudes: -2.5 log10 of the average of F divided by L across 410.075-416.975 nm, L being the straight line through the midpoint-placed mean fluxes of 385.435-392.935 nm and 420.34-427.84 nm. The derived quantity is -0.23 mag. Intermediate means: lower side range 9.57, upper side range 16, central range 17.3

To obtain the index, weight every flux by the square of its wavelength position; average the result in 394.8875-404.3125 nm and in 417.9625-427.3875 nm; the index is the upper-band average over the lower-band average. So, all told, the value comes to 1.3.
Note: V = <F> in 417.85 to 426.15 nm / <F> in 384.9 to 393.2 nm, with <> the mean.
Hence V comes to 1.7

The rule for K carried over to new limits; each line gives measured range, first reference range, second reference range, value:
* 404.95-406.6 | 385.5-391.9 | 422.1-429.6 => -0.236 mag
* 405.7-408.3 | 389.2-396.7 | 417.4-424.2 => -0.193 mag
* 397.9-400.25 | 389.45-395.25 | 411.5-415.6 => -0.244 mag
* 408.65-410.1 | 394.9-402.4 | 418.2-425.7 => -0.229 mag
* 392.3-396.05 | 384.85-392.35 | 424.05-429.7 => 0.239 mag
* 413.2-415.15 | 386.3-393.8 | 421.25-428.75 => -0.222 mag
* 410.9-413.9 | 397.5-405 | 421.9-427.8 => -0.156 mag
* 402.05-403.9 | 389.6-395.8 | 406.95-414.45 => -0.159 mag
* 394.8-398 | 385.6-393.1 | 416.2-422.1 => 0.215 mag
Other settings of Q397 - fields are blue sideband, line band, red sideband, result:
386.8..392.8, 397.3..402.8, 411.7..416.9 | -0.16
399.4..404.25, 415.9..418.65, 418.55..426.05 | -0.07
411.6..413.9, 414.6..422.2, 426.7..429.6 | -0.01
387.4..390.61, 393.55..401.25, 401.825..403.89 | 0.19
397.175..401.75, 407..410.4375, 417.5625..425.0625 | -0.09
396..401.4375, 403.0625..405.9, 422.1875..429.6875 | -0.17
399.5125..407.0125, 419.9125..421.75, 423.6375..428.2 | -0.09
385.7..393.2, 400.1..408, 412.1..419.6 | -0.16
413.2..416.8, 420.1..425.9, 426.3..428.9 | 0.01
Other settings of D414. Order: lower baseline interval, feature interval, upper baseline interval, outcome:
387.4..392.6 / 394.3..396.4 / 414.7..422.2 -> 0.12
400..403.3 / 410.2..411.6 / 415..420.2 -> -0.01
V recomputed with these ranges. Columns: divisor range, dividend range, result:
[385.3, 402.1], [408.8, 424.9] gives 1.59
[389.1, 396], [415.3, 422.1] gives 1.76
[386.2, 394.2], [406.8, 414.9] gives 1.87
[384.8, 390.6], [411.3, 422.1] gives 1.90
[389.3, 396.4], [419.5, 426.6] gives 1.69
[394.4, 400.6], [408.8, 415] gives 1.48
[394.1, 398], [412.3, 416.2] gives 1.87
